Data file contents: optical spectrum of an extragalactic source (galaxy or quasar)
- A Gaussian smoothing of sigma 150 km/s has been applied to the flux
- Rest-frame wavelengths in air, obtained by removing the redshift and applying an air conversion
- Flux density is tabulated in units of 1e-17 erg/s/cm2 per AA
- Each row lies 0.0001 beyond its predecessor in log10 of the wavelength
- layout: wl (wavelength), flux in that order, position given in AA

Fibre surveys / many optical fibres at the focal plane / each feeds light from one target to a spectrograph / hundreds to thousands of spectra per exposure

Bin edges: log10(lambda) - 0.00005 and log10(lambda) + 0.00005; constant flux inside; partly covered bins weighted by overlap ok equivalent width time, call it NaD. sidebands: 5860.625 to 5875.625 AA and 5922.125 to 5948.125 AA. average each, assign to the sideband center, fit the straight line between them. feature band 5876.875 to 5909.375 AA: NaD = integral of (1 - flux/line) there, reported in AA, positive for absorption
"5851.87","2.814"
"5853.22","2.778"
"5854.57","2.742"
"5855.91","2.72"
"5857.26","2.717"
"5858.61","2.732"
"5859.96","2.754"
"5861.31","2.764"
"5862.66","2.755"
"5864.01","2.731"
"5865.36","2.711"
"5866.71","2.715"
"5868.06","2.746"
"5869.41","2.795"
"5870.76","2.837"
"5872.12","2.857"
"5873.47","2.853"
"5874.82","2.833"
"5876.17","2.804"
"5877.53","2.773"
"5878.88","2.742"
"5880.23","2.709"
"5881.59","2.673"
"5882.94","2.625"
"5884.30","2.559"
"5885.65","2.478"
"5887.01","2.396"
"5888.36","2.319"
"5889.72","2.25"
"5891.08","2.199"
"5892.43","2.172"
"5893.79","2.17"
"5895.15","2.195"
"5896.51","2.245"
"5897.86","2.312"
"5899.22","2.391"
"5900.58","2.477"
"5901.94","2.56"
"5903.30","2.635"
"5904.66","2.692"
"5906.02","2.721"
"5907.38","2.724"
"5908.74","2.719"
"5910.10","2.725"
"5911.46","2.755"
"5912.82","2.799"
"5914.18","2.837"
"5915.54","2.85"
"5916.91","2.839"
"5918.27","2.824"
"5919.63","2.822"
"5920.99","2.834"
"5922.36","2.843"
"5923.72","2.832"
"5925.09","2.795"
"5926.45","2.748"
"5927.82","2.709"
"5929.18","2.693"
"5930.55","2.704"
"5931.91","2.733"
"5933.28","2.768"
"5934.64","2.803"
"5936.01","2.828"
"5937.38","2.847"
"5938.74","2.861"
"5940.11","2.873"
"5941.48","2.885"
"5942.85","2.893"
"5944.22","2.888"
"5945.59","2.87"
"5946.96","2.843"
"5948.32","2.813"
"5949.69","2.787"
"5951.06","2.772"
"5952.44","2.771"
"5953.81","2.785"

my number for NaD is 3.5 AA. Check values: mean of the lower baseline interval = 2.78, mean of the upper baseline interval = 2.81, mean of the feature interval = 2.49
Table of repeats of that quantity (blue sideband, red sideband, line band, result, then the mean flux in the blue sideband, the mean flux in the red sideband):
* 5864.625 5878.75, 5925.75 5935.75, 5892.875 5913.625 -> 1.69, 2.79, 2.74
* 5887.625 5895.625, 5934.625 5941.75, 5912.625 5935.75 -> -1.17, 2.22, 2.85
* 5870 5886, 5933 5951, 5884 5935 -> 3.31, 2.73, 2.84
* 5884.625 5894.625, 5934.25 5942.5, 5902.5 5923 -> -1.74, 2.29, 2.85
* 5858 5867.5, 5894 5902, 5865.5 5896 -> -0.48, 2.74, 2.34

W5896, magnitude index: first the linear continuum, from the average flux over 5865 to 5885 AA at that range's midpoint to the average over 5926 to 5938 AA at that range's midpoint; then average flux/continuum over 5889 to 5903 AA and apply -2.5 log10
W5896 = 0.19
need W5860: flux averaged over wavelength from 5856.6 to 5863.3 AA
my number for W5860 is 2.74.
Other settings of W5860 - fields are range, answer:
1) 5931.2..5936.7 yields 2.78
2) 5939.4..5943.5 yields 2.88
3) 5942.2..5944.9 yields 2.89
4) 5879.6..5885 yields 2.64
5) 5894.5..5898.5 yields 2.25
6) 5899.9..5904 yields 2.56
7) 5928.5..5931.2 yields 2.7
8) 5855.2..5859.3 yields 2.73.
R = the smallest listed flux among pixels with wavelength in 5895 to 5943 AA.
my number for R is 2.195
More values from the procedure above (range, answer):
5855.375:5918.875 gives 2.17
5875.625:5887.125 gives 2.396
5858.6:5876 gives 2.711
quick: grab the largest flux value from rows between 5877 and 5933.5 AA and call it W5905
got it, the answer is 2.85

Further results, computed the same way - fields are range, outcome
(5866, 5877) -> 2.857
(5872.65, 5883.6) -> 2.853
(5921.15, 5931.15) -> 2.843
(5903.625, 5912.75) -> 2.755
